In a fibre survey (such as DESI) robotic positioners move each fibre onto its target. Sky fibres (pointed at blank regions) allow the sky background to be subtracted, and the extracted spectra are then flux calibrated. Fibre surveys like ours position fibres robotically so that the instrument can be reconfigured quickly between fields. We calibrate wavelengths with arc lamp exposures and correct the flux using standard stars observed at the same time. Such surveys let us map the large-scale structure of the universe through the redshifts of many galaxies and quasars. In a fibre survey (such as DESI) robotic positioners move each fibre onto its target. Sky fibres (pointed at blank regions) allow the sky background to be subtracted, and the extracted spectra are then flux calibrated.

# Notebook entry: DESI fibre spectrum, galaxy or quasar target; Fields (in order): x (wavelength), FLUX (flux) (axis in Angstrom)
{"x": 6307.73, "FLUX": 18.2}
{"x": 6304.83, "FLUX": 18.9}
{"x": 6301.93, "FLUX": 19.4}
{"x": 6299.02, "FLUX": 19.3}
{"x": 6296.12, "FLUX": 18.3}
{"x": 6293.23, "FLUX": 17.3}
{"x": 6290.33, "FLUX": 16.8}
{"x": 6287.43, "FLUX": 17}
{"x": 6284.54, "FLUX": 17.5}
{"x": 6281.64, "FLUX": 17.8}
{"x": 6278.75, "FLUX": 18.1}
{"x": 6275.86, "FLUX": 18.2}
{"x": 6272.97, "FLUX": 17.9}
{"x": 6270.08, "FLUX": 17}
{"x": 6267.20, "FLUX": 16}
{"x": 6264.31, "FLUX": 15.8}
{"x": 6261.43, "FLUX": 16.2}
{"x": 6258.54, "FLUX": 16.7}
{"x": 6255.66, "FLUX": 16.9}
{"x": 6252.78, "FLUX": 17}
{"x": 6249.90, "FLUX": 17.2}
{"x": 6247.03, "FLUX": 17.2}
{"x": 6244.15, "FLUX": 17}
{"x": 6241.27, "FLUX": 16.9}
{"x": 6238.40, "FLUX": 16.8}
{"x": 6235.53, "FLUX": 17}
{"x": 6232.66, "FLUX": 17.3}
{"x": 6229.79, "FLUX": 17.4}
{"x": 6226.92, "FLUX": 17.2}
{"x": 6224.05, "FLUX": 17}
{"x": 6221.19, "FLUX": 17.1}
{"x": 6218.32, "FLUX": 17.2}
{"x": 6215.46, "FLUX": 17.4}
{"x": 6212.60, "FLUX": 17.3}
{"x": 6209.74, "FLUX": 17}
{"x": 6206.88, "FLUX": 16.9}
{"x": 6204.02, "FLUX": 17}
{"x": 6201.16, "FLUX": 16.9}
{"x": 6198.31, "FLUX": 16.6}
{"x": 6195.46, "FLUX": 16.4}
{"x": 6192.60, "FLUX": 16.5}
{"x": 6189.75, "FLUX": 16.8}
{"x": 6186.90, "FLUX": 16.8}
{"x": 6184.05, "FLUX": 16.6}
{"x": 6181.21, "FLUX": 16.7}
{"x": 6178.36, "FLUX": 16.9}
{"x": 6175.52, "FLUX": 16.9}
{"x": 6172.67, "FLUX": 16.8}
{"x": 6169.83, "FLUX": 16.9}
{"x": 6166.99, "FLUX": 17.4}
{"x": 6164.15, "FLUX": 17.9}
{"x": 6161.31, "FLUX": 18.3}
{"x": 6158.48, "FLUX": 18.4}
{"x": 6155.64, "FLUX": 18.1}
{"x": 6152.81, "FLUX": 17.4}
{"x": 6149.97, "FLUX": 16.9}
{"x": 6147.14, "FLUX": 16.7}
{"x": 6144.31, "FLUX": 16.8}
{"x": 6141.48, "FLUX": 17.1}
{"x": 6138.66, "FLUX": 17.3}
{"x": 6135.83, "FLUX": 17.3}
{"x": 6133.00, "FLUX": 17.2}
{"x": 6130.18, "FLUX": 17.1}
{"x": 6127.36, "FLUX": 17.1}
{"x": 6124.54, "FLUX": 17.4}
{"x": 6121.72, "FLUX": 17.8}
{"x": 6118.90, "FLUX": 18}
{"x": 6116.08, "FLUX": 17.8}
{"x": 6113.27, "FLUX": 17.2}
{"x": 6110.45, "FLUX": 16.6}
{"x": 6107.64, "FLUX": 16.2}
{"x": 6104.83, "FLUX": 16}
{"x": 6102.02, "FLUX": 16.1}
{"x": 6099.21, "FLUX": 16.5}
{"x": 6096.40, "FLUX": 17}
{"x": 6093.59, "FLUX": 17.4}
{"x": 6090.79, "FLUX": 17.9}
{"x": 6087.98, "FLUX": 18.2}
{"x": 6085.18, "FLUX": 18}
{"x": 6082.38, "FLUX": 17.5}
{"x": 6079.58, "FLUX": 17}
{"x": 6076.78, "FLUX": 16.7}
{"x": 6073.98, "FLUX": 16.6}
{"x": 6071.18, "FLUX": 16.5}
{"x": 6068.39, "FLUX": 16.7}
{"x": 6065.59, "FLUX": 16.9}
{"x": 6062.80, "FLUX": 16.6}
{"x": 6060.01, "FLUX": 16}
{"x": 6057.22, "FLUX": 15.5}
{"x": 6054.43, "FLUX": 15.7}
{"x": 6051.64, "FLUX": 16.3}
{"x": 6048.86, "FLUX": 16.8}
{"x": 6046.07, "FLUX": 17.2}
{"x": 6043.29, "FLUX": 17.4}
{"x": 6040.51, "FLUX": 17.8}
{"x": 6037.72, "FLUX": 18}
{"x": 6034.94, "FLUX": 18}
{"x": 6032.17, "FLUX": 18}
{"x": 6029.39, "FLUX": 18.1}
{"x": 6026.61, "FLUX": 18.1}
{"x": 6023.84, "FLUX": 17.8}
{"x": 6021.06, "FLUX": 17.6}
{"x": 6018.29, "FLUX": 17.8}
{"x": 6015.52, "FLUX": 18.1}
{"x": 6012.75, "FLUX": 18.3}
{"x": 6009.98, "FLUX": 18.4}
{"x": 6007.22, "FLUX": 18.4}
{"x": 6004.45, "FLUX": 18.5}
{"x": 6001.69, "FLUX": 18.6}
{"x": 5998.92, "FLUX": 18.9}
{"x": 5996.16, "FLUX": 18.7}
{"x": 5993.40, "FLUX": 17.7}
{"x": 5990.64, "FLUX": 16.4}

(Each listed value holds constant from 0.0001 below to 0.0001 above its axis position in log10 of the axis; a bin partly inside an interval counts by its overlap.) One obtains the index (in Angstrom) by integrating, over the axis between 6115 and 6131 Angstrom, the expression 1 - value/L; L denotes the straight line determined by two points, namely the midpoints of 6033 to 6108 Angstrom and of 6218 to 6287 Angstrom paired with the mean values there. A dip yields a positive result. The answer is -0.54 Angstrom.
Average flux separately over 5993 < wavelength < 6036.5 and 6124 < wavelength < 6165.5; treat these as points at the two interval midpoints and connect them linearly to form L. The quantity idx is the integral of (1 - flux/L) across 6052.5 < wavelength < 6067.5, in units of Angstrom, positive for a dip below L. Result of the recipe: 1.47 Angstrom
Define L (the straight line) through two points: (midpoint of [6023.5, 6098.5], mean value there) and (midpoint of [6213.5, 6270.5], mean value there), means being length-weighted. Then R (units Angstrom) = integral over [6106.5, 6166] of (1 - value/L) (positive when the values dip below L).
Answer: -1.1 Angstrom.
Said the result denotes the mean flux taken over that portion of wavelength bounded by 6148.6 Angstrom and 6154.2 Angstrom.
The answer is 17.1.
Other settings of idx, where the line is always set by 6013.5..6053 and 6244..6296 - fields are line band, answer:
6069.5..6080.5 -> 0.5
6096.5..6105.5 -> 0.6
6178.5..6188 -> 0.3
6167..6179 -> 0.3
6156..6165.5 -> -0.4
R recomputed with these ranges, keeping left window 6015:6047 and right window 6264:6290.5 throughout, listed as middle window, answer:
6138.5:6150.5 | 0.4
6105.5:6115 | 0.5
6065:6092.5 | 0.8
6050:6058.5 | 0.9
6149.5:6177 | 0.0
